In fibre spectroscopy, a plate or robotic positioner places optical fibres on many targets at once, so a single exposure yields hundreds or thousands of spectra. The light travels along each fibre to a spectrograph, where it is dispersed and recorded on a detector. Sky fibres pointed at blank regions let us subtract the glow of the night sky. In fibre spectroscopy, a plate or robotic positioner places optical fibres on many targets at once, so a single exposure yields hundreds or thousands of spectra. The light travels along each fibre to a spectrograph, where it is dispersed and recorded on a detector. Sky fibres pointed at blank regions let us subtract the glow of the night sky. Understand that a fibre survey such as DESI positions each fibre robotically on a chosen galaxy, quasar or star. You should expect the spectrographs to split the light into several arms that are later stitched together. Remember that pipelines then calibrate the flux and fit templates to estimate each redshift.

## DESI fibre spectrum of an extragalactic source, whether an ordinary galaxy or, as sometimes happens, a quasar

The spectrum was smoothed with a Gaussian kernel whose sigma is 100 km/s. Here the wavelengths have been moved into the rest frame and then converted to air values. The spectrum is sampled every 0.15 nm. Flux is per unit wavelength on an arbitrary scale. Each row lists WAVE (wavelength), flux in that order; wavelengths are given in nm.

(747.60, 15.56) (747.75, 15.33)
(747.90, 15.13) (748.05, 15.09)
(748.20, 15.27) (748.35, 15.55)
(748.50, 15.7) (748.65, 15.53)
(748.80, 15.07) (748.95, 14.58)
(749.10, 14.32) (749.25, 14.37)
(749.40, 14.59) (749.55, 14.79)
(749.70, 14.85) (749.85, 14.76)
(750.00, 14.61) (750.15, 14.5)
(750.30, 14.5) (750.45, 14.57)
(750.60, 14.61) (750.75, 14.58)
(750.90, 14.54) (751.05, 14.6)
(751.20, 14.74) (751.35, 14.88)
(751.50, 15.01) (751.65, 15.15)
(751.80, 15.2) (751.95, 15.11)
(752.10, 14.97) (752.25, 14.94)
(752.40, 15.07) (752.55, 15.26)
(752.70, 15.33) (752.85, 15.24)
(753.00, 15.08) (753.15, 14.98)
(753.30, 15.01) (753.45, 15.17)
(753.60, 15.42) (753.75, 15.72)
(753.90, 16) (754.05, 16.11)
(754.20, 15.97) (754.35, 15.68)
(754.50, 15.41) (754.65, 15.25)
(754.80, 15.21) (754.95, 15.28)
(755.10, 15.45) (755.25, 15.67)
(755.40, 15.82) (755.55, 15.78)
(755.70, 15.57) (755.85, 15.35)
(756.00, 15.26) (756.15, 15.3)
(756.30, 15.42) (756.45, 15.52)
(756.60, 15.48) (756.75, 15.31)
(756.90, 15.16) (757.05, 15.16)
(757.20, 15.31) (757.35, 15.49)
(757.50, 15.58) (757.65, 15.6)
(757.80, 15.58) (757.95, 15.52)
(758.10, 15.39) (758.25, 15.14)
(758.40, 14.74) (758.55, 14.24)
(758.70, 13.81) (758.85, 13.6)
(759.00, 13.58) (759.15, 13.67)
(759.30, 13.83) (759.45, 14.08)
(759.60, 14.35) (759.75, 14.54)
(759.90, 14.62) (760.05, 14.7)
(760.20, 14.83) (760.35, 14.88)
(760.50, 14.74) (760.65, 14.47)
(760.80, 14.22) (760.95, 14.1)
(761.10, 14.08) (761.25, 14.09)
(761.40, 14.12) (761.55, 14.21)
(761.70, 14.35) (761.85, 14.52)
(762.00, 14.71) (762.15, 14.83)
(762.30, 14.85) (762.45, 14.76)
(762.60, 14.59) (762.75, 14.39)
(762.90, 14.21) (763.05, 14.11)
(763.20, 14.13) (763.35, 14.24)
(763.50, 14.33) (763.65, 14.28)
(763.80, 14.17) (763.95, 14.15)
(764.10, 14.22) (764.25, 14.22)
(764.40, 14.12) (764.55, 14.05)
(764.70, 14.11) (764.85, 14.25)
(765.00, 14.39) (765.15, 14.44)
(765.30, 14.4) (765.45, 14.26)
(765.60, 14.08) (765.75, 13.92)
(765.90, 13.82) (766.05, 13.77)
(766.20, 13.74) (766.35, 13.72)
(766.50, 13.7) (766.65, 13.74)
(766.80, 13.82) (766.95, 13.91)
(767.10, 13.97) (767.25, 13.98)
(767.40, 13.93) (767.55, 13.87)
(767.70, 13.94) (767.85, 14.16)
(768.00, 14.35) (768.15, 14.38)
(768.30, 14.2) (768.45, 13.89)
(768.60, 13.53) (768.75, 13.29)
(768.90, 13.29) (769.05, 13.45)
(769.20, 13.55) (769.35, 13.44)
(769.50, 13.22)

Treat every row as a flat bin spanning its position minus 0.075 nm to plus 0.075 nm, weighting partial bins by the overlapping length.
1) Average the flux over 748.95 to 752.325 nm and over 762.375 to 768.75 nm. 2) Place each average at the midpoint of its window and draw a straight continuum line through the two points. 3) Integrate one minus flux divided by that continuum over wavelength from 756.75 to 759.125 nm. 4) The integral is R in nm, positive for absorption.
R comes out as -0.08 nm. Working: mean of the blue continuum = 14.7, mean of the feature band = 14.9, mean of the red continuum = 14.1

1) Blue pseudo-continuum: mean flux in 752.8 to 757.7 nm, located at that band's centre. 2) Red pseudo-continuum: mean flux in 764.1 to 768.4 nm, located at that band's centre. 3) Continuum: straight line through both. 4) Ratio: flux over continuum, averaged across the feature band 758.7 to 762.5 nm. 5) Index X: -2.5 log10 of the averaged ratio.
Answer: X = 0.03 mag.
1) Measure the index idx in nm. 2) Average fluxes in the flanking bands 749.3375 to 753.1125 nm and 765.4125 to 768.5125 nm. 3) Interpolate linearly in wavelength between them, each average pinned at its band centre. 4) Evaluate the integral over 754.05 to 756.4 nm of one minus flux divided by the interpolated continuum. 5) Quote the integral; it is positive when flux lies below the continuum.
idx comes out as -0.14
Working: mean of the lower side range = 14.9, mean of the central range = 15.5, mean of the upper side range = 14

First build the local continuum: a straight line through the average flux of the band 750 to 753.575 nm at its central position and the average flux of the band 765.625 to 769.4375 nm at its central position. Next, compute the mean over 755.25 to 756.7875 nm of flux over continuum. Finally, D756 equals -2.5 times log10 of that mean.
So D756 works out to -0.06 mag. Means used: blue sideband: 14.9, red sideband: 13.8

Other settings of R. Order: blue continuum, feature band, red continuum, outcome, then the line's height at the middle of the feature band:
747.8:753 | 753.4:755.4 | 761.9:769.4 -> -0.120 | 14.7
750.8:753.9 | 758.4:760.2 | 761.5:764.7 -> 0.057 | 14.6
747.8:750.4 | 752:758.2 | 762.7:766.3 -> -0.341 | 14.6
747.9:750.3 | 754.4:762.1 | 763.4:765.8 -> -0.196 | 14.5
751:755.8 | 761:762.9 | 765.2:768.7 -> 0.002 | 14.5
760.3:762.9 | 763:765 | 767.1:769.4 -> 0.005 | 14.2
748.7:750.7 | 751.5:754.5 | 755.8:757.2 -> -0.072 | 15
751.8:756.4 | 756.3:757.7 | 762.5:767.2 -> -0.033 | 15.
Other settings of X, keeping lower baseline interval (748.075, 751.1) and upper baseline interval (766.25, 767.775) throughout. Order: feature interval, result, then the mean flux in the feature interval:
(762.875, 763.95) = -0.01 mag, 14.2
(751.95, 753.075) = -0.04 mag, 15.1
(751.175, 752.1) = -0.02 mag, 15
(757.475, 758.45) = -0.07 mag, 15.4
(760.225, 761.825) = -0.01 mag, 14.3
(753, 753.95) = -0.05 mag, 15.3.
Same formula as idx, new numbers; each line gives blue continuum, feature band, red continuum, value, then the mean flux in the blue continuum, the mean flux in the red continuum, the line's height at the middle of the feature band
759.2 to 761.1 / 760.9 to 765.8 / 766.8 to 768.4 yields -0.01 nm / 14.4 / 14.1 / 14.3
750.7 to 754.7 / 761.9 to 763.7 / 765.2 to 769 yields -0.02 nm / 15.2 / 13.9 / 14.3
